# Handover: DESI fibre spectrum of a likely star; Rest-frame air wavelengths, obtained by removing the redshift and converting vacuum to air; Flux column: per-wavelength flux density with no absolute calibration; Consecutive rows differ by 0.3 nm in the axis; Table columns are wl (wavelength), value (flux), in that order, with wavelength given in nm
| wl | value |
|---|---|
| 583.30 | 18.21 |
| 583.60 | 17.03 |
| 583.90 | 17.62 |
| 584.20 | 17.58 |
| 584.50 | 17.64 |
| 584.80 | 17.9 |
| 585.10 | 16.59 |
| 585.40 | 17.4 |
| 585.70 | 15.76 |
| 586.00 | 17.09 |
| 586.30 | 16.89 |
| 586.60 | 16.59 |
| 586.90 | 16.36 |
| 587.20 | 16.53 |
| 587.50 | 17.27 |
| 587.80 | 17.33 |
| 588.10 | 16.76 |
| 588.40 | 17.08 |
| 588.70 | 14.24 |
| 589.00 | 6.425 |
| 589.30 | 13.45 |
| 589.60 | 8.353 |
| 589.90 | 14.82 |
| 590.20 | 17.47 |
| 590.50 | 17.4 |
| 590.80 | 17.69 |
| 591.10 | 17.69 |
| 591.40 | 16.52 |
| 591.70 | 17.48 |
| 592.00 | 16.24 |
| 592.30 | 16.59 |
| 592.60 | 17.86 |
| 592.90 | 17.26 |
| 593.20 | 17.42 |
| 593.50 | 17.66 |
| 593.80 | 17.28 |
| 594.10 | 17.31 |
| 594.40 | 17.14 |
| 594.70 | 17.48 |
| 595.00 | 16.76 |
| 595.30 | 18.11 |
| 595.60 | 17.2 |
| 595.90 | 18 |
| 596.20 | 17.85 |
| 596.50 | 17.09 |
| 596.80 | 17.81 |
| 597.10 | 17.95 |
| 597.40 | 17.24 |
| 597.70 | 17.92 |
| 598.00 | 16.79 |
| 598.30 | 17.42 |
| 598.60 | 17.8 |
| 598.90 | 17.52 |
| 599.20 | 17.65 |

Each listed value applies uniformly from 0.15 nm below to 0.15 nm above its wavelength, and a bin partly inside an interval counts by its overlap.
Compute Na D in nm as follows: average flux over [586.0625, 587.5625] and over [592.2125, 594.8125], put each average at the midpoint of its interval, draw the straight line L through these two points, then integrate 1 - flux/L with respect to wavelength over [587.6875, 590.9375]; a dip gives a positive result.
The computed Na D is 0.45 nm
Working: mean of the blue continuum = 16.7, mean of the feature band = 14.6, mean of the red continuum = 17.3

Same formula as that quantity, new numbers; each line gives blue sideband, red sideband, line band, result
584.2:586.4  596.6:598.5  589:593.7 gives 0.37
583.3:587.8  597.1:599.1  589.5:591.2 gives 0.15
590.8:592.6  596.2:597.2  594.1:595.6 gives 0.01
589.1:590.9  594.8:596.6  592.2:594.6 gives -0.15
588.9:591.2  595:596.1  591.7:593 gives -0.11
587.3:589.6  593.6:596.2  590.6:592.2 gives -0.14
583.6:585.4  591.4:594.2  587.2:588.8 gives 0.07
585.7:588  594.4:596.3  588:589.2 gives 0.24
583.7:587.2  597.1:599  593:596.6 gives -0.02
